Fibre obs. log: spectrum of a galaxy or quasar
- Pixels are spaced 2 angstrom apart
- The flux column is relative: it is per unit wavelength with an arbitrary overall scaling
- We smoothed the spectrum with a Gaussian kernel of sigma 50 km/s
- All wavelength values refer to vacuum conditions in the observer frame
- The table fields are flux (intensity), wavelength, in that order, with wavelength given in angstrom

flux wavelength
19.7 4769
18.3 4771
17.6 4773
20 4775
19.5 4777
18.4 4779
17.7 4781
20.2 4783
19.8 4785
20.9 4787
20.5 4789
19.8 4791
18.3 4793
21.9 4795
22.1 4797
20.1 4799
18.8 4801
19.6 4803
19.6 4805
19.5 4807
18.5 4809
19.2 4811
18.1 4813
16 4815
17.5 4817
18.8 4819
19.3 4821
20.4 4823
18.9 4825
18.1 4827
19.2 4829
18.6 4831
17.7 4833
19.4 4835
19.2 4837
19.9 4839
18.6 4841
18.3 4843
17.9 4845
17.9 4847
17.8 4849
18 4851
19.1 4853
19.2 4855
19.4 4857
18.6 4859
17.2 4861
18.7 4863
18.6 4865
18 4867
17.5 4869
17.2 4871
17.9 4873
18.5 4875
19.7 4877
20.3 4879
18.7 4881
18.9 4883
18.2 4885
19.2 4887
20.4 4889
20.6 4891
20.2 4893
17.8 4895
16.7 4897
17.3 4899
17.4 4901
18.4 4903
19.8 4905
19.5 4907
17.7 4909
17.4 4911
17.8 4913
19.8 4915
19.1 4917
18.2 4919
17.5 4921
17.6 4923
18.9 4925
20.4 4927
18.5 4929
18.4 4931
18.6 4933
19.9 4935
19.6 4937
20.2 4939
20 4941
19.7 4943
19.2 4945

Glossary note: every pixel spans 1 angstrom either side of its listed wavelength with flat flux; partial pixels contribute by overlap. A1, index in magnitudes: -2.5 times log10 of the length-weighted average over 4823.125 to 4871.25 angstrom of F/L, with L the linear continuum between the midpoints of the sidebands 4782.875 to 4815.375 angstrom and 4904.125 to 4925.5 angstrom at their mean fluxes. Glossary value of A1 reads 0.04 mag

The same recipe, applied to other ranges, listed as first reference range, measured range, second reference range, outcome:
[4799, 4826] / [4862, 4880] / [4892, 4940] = 0.01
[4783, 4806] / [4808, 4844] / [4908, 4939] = 0.06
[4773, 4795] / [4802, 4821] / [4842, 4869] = 0.03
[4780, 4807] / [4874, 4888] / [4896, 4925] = -0.03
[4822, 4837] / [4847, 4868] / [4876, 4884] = 0.04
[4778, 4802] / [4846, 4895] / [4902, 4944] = 0.03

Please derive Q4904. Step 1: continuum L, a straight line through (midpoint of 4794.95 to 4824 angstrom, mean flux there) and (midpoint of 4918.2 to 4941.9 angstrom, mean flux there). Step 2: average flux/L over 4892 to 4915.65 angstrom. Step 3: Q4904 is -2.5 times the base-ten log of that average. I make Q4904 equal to 0.04 mag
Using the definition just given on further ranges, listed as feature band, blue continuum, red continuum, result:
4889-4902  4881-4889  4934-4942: 0.04 mag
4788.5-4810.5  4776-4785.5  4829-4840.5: -0.05 mag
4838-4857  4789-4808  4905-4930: 0.05 mag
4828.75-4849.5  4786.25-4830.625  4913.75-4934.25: 0.03 mag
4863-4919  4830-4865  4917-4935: 0.00 mag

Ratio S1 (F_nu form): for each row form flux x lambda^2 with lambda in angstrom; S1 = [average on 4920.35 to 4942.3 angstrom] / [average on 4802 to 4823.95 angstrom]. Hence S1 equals 1.07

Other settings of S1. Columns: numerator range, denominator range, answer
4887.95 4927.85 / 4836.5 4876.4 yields 1.03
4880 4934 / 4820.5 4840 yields 1.01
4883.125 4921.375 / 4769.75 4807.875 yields 0.99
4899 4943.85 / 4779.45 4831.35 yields 1.02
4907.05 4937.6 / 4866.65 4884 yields 1.02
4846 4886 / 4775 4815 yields 0.97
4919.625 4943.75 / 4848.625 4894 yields 1.04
